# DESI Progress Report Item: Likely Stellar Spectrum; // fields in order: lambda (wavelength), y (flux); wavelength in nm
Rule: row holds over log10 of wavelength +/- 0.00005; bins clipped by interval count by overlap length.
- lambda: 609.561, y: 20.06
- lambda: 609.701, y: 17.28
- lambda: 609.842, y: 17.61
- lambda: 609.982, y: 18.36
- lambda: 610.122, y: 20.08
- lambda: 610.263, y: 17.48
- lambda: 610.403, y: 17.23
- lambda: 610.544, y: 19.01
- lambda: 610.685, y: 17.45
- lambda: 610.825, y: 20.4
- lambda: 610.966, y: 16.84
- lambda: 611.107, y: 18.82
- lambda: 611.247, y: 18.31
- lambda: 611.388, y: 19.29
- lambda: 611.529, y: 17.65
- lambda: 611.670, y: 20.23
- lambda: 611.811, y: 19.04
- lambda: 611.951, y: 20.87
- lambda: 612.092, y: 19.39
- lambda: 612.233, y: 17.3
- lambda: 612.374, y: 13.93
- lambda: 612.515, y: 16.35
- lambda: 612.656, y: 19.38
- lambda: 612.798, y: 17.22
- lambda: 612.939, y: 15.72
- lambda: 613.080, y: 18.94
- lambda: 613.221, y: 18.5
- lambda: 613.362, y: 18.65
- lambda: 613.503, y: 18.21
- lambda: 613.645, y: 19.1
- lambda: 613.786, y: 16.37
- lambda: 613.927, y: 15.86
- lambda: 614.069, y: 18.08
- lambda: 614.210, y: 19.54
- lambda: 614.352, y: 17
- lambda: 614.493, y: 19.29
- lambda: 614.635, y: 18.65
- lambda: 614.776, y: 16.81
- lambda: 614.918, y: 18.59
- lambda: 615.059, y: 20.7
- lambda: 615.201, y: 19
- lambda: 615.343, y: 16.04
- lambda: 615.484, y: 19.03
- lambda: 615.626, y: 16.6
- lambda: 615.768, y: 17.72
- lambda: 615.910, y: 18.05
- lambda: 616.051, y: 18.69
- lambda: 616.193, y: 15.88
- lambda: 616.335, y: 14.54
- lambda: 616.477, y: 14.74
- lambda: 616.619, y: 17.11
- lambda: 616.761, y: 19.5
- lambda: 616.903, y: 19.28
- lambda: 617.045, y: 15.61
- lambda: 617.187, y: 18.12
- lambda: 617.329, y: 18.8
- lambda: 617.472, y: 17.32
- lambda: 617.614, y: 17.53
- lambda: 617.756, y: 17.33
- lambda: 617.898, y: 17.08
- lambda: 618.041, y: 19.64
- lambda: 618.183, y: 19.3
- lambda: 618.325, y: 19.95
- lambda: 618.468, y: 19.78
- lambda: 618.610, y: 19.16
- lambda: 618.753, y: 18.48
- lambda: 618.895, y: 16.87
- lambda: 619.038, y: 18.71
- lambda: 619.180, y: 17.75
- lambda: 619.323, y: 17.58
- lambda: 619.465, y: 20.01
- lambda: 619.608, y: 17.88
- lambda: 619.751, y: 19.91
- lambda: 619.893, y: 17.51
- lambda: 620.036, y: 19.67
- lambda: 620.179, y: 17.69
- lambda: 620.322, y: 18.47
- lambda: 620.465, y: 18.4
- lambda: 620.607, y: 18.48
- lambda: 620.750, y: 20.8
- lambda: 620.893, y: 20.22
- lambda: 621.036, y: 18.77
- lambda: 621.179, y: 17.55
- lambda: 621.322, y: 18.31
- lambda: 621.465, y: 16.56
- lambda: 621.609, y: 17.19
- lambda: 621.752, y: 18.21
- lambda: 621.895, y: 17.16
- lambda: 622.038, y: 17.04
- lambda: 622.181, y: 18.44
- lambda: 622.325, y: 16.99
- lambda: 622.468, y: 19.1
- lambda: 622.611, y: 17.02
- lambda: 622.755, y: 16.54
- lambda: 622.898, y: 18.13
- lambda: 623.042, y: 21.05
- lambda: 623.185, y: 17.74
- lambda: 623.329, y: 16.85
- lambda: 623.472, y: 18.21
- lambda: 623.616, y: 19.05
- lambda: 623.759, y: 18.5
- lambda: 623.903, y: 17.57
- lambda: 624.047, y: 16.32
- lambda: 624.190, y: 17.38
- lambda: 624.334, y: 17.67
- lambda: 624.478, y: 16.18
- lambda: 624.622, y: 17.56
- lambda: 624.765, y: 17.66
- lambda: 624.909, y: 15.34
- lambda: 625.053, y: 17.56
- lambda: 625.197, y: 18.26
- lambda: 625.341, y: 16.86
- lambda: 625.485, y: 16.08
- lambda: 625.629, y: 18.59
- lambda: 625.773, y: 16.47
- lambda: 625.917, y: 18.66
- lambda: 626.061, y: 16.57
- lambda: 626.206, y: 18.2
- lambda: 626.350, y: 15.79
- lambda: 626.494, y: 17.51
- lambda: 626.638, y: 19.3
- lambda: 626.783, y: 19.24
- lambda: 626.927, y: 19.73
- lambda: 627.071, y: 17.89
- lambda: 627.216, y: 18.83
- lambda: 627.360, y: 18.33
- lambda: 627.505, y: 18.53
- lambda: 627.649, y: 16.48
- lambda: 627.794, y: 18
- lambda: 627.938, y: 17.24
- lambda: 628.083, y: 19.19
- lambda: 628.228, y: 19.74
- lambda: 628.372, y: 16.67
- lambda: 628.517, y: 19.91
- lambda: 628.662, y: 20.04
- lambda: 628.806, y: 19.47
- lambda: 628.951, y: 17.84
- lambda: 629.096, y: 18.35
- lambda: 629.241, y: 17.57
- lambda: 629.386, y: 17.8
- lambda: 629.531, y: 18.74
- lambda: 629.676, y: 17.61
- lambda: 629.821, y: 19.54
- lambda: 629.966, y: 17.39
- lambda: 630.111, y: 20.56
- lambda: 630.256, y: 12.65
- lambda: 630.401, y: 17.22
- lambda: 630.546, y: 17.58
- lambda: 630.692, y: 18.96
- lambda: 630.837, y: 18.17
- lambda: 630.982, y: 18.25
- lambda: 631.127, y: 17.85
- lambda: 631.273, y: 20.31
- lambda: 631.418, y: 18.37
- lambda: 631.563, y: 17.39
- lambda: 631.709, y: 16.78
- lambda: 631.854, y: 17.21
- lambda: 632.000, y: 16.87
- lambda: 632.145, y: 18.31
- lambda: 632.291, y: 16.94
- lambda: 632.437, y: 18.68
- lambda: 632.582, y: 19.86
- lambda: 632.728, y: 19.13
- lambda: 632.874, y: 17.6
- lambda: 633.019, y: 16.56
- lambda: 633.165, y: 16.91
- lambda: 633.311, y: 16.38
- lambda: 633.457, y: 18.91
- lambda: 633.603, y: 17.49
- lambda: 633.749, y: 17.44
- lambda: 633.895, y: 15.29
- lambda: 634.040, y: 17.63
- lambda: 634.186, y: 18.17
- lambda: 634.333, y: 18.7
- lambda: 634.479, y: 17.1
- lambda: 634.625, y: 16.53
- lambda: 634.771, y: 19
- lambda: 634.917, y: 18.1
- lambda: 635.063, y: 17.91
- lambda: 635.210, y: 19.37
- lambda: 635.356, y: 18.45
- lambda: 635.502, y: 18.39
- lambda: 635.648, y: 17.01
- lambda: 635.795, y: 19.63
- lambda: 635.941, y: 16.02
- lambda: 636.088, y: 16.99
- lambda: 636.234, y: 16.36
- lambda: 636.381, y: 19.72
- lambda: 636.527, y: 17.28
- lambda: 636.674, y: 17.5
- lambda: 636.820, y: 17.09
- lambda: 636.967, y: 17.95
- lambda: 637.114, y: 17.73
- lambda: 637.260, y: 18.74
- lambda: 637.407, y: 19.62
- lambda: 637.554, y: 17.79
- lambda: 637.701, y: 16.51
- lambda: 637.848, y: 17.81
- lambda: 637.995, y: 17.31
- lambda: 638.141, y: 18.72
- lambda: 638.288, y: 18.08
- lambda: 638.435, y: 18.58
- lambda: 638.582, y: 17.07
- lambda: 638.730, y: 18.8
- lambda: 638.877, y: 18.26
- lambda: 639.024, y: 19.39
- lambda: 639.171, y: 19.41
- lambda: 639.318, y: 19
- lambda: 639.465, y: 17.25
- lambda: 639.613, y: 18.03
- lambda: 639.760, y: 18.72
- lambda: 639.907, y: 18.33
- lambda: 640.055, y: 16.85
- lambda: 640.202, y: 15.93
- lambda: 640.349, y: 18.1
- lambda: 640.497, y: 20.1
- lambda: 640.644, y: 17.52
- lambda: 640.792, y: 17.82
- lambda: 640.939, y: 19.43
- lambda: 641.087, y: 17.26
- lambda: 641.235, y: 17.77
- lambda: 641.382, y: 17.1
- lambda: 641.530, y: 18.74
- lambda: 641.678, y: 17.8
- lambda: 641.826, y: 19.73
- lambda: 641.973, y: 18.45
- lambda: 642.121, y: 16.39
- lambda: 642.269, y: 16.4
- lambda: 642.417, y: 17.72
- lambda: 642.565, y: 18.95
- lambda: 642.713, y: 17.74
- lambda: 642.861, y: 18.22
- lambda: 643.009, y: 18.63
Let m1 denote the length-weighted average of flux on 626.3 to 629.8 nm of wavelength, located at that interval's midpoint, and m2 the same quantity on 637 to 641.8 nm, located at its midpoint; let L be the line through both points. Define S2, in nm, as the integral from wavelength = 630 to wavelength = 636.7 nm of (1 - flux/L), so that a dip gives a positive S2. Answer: 0.18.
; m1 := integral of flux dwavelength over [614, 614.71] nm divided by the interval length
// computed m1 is 18.5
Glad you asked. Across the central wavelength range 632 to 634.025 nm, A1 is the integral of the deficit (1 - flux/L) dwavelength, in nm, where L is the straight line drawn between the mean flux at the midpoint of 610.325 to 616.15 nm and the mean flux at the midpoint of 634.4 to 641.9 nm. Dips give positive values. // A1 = 0.05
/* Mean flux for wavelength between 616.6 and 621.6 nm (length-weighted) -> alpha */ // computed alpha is 18.4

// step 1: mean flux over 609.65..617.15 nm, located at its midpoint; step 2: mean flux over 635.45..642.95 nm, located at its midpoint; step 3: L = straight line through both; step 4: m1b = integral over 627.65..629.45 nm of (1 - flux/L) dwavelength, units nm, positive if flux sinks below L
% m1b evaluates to -0.044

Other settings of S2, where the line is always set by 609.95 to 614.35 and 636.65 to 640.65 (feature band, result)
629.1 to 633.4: 0.06 nm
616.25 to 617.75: 0.07 nm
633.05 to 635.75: 0.06 nm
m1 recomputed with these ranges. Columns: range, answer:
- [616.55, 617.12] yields 17.9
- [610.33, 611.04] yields 18.2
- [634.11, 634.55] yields 18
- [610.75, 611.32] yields 18.6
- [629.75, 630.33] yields 17.5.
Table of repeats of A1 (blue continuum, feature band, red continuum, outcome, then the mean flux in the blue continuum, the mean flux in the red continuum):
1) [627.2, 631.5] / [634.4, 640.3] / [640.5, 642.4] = 0.03 nm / 18.2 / 17.9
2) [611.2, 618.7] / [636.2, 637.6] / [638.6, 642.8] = 0.00 nm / 18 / 18.1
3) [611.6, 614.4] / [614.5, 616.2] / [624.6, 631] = -0.01 nm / 18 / 18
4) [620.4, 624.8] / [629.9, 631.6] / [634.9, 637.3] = 0.00 nm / 18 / 17.9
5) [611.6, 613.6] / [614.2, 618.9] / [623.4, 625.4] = -0.02 nm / 18.1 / 17.4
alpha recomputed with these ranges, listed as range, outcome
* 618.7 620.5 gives 18.4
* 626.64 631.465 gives 18.3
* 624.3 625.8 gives 17.1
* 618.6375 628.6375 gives 18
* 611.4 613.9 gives 18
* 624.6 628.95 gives 18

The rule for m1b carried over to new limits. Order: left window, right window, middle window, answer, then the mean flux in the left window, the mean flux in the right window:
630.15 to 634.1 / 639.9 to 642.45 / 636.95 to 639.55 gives -0.07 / 17.6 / 17.8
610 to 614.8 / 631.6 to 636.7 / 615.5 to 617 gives 0.07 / 18.2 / 17.7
